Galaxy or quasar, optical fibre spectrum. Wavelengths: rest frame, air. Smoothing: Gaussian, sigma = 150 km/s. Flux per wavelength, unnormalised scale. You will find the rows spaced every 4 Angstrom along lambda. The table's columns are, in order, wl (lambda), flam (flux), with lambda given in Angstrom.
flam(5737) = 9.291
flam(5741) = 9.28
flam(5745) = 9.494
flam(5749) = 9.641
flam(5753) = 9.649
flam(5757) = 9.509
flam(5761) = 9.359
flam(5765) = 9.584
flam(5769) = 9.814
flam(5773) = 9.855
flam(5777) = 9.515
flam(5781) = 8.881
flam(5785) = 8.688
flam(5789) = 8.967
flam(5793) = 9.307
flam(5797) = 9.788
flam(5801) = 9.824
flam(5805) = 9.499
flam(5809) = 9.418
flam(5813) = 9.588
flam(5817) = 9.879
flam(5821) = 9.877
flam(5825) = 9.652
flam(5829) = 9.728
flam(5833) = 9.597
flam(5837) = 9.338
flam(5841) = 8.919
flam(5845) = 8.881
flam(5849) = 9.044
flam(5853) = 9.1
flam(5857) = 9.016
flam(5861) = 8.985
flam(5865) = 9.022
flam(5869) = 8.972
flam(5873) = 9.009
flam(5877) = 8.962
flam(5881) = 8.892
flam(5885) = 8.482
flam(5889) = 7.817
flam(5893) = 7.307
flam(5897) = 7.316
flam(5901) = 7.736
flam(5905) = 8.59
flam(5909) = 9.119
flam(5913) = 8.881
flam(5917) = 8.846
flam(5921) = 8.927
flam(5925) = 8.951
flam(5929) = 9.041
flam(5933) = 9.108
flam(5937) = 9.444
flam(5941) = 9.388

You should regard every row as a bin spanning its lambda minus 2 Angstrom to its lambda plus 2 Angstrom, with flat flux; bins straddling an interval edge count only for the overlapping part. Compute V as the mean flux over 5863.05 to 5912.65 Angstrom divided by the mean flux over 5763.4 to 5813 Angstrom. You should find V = 0.9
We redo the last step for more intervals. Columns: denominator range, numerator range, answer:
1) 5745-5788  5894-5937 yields 0.92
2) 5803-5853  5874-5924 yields 0.89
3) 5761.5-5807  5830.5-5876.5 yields 0.96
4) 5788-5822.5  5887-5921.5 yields 0.86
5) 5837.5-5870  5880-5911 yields 0.90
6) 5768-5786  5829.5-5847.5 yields 0.99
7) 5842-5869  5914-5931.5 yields 0.99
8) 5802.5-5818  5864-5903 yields 0.87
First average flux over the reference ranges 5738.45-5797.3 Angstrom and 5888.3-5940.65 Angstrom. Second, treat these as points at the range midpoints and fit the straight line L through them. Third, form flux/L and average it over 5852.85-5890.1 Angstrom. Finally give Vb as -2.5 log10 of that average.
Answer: 0.00 mag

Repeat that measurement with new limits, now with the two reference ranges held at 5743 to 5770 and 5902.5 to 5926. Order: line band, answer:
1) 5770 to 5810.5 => 0.00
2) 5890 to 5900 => 0.21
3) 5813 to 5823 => -0.06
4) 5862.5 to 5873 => 0.01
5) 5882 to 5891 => 0.10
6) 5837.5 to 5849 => 0.02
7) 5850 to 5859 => 0.01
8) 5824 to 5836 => -0.05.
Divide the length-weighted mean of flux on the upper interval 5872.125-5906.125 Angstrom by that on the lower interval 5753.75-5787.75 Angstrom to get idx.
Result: 0.87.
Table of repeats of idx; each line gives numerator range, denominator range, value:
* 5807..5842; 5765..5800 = 1.02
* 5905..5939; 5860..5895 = 1.05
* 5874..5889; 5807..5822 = 0.90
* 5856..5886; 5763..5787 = 0.95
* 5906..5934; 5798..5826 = 0.93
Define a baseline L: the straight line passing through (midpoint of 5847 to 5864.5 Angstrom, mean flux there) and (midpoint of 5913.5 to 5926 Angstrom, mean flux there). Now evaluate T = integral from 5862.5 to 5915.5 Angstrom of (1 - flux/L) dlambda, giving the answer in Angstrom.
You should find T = 2.89 Angstrom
